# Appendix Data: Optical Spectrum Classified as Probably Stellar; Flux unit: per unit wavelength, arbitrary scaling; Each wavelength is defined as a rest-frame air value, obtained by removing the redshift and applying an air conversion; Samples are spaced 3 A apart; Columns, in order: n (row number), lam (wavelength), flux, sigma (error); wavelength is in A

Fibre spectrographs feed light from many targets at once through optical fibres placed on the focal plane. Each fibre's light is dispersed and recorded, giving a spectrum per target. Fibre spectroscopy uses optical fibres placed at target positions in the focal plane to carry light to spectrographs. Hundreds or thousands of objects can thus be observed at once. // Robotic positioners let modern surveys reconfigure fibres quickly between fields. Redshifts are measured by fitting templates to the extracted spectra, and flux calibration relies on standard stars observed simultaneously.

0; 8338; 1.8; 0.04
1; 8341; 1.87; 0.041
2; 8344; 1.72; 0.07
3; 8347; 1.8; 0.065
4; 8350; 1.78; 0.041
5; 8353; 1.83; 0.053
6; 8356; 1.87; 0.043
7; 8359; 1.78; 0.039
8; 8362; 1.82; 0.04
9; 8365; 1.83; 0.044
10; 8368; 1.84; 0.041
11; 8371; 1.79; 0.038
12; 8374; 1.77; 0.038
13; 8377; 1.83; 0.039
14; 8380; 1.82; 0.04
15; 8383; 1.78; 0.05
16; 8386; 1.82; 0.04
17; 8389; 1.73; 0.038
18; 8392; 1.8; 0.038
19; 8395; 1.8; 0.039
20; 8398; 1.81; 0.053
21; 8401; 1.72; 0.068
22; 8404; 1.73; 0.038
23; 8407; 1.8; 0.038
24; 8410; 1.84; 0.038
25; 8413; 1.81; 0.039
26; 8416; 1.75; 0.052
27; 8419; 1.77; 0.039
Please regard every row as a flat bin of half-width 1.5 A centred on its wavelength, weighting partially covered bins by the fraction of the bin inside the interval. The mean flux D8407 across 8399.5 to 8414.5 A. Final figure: 1.78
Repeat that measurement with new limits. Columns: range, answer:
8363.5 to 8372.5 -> 1.82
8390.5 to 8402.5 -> 1.78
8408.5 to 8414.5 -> 1.82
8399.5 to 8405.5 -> 1.72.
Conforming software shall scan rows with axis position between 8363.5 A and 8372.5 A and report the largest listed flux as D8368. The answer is 1.84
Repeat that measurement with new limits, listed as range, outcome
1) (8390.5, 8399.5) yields 1.81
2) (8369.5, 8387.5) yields 1.83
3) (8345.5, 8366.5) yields 1.87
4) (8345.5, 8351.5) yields 1.8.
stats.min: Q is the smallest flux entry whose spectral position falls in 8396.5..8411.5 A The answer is 1.72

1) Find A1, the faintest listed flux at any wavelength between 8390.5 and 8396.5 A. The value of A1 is 1.8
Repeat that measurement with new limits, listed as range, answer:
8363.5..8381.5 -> 1.77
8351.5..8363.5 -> 1.78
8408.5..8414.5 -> 1.81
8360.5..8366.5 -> 1.82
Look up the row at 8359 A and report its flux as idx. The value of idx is 1.78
